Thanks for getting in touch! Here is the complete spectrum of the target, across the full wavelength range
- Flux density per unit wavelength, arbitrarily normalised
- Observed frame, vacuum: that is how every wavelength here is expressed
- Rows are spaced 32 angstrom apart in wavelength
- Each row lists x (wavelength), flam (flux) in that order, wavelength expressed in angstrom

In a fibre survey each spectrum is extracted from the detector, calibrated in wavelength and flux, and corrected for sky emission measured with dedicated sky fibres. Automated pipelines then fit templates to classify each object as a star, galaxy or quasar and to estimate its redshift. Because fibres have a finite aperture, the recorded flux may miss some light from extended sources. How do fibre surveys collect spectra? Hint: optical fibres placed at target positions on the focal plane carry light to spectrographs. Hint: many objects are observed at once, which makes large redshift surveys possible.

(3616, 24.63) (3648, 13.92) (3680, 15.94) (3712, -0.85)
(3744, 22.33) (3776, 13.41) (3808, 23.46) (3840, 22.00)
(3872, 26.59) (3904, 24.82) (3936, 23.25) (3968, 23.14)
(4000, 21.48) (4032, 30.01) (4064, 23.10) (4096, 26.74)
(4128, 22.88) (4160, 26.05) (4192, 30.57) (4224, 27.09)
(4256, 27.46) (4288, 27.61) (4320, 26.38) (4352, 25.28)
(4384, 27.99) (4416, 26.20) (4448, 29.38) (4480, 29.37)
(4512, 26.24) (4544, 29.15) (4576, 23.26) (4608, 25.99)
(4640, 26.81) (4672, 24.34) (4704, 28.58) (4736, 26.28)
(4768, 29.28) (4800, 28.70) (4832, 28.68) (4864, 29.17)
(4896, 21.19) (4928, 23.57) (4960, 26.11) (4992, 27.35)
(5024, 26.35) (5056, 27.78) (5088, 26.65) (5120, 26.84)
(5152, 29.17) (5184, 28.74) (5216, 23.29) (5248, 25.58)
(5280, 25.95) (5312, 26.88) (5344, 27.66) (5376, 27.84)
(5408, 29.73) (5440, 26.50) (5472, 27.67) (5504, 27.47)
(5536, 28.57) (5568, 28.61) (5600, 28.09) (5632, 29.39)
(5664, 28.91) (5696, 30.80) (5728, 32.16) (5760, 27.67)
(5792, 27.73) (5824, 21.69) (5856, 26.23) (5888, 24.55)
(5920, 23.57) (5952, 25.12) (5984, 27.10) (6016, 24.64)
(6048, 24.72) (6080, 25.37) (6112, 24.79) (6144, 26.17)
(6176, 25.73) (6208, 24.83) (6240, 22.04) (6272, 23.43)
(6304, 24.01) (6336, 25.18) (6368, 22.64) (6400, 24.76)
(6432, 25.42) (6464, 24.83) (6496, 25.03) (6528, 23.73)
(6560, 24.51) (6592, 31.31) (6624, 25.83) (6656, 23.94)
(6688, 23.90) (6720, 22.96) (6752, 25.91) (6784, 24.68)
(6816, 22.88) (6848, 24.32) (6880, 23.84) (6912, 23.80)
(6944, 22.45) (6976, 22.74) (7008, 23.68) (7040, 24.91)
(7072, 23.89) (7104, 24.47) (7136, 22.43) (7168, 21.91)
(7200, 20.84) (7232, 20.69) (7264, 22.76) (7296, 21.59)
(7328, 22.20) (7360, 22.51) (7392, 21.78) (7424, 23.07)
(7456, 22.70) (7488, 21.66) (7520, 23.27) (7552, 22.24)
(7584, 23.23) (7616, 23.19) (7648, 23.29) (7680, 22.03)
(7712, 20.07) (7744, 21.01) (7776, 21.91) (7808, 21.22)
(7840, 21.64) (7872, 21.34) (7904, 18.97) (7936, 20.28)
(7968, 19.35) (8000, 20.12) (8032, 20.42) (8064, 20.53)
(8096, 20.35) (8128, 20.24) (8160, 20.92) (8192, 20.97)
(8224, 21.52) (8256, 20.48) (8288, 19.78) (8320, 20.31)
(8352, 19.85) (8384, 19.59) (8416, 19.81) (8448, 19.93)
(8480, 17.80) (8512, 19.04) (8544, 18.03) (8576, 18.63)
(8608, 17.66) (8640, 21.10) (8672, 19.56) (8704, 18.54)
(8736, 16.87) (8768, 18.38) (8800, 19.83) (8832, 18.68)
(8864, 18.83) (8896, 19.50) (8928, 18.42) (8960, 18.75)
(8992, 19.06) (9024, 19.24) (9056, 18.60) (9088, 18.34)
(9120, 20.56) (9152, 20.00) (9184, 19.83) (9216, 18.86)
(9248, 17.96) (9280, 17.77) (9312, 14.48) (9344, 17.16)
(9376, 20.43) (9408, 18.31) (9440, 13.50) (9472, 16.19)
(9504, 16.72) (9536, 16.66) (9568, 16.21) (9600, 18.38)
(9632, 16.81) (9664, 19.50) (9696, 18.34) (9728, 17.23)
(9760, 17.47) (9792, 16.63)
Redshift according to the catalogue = 0.01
